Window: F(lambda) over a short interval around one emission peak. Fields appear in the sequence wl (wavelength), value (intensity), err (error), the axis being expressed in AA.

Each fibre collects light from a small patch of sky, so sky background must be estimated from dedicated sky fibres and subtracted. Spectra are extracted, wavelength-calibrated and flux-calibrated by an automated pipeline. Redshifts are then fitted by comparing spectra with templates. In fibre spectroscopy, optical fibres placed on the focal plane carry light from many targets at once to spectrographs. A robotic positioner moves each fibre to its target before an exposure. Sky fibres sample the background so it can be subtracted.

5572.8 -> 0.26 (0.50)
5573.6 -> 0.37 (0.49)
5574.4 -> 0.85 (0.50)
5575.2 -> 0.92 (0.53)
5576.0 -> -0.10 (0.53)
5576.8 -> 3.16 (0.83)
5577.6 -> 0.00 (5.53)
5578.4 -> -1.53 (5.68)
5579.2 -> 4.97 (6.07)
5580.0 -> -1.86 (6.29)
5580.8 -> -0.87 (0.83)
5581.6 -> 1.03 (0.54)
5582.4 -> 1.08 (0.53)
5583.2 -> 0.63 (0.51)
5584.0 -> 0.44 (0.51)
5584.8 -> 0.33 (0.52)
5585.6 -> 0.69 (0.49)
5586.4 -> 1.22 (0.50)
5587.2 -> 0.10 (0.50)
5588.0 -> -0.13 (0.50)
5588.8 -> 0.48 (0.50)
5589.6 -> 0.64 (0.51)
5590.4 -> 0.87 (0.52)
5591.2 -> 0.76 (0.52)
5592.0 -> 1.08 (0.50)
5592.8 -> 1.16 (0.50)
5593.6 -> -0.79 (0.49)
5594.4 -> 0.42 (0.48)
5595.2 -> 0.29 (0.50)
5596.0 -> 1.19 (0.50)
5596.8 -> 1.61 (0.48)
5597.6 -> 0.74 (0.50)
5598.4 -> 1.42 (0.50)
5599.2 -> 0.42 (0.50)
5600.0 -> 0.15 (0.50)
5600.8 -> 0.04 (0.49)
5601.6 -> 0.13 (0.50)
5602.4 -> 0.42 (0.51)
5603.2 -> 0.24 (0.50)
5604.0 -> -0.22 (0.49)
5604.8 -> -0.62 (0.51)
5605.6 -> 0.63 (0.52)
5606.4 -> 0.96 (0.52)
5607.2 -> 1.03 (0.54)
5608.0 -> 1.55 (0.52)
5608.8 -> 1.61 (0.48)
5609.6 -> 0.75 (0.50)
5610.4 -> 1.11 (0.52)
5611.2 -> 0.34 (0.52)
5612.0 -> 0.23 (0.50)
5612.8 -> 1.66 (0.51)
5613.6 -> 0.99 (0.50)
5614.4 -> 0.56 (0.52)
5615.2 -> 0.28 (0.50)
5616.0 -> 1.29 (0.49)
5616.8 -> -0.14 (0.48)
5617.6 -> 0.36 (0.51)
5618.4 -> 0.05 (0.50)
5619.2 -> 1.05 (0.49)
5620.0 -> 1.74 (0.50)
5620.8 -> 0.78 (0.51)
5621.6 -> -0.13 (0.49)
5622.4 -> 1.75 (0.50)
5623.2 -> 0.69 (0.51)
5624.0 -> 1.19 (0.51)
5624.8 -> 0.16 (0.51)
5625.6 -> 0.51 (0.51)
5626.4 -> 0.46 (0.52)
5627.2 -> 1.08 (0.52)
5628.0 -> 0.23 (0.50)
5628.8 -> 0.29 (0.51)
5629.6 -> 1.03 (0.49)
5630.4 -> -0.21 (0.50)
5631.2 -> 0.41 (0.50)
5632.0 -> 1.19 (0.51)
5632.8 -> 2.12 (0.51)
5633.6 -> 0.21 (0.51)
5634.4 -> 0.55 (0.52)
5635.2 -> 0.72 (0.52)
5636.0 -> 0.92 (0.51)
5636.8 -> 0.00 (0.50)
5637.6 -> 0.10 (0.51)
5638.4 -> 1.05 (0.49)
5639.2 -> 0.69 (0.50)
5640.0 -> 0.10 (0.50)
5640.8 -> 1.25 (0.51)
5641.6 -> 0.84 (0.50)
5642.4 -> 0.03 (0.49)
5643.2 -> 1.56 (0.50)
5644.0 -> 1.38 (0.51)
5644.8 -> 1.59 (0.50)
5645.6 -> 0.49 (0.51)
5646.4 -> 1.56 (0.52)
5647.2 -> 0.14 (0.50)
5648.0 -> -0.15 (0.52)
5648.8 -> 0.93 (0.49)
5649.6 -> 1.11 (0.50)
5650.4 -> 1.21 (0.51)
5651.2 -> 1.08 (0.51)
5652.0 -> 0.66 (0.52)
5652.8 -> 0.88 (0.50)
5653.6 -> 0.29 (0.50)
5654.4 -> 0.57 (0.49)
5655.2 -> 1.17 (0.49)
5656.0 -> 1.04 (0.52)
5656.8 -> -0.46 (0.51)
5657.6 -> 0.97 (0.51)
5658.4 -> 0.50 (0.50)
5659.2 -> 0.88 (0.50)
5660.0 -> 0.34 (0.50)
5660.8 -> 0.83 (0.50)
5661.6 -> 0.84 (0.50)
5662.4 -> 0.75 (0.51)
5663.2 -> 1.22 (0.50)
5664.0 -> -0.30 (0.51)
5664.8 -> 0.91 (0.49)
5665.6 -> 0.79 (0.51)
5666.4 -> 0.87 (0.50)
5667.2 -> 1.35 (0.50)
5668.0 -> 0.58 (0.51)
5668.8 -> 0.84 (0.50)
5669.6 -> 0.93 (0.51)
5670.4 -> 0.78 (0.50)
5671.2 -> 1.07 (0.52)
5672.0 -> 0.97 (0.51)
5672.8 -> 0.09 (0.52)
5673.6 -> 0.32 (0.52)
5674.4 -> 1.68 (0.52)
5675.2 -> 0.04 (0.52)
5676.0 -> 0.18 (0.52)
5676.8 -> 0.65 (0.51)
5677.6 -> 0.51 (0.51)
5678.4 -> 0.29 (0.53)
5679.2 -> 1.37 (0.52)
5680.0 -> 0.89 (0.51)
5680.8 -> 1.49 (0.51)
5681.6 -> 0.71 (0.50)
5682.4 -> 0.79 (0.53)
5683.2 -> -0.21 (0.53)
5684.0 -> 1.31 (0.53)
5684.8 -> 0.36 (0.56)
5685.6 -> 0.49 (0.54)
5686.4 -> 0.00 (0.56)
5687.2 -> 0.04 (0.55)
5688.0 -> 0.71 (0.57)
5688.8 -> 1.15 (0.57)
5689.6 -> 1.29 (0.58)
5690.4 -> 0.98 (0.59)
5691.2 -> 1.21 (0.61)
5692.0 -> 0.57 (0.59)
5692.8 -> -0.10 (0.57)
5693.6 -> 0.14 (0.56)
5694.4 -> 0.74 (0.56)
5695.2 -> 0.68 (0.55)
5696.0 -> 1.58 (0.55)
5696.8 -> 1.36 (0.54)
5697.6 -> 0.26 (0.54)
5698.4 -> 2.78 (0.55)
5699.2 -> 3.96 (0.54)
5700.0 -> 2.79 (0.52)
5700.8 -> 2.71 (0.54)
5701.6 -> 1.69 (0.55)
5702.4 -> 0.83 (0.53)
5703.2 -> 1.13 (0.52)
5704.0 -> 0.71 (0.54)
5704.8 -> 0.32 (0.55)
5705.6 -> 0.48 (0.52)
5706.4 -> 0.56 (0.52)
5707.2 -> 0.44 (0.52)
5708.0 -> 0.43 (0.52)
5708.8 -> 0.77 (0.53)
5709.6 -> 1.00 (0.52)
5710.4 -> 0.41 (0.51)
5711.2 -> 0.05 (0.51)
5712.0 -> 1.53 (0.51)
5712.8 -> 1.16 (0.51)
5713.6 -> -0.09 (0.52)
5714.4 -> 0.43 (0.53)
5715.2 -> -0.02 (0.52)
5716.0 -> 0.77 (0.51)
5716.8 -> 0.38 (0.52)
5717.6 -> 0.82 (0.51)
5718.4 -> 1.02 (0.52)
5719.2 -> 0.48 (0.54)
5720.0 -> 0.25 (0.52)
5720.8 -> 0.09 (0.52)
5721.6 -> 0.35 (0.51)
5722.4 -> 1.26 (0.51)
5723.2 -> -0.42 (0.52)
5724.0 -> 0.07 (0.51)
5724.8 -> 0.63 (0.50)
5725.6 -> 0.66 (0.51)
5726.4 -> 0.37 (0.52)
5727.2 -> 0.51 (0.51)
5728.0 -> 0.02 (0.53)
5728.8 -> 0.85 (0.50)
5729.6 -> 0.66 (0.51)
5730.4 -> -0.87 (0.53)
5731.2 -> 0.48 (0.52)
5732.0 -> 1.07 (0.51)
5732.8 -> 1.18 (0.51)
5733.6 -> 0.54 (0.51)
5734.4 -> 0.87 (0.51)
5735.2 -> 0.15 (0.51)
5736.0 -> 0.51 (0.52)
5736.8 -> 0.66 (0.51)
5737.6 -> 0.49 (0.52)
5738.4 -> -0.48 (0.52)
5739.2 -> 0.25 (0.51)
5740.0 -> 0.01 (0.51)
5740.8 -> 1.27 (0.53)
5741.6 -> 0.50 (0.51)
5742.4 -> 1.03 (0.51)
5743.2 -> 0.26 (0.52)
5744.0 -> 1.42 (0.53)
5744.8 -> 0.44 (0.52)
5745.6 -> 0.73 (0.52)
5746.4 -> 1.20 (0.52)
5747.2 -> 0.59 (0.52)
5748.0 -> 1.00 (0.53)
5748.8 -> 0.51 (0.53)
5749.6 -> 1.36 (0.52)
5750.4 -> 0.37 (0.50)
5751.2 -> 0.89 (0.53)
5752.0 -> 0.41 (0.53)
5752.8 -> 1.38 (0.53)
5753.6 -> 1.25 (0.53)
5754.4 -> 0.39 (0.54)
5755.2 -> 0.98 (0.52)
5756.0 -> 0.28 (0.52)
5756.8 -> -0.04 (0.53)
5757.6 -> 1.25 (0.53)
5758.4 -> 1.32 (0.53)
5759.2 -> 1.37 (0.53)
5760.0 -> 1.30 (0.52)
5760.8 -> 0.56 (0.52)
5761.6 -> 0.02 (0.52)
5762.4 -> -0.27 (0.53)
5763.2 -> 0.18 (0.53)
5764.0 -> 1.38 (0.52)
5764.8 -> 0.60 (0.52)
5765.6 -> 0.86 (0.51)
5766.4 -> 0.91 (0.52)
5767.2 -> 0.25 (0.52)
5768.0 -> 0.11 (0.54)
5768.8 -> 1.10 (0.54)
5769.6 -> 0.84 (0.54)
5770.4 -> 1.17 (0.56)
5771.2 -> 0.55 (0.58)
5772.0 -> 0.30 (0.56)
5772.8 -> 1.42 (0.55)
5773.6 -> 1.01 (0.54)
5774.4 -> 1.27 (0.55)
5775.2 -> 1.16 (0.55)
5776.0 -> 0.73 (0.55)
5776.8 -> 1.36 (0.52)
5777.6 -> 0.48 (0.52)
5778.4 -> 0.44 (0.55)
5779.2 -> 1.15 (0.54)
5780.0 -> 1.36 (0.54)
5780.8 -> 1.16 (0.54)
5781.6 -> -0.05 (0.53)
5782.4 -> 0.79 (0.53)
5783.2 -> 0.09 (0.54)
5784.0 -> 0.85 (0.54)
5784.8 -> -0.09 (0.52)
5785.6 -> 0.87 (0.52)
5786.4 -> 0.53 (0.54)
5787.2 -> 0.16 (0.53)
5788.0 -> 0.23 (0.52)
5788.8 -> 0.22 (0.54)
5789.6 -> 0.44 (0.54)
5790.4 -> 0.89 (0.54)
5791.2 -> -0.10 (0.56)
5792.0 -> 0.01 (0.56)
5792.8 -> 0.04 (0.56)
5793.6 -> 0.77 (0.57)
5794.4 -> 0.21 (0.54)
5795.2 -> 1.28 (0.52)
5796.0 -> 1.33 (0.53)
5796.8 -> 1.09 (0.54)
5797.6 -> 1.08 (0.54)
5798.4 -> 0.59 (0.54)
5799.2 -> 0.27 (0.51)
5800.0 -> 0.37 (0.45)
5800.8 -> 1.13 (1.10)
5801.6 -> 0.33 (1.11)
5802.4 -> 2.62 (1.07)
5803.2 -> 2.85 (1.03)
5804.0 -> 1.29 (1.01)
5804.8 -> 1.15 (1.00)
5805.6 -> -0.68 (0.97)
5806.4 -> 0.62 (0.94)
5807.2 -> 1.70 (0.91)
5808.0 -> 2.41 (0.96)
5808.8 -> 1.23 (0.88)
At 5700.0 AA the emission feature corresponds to [O III] 5007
